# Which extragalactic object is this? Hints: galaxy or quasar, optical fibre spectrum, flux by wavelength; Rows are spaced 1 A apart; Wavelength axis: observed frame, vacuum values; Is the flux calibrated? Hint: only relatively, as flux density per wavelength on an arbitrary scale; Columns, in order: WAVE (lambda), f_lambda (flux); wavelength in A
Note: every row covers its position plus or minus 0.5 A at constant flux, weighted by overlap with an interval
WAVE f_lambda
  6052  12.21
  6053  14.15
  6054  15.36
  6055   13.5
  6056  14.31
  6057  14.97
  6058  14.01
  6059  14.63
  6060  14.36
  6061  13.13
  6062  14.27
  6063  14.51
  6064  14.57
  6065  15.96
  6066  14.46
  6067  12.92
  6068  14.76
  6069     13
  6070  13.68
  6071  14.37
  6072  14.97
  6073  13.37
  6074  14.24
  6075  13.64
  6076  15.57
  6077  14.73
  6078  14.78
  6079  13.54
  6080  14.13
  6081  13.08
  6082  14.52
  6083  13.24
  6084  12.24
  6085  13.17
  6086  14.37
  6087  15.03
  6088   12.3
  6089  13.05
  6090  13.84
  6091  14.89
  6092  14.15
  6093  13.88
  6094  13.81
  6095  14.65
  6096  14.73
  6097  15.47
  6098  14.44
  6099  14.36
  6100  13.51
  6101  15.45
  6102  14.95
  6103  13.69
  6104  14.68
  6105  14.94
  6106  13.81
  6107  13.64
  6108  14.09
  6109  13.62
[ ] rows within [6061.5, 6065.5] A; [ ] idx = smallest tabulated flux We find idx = 14.27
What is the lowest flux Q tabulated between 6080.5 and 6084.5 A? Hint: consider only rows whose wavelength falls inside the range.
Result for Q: 12.24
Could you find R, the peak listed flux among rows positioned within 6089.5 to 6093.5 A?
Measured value 14.89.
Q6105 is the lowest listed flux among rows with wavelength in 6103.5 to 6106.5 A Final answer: 13.81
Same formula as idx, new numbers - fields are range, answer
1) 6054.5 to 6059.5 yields 13.5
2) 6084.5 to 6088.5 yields 12.3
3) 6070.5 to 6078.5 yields 13.37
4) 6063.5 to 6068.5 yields 12.92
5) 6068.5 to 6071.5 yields 13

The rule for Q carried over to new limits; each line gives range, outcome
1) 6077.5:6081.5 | 13.08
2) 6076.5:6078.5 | 14.73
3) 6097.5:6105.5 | 13.51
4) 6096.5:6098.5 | 14.44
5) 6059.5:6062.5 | 13.13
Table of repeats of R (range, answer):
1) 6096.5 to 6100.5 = 15.47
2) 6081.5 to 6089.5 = 15.03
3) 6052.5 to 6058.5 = 15.36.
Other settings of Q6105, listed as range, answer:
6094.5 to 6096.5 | 14.65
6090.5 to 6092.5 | 14.15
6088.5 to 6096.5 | 13.05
